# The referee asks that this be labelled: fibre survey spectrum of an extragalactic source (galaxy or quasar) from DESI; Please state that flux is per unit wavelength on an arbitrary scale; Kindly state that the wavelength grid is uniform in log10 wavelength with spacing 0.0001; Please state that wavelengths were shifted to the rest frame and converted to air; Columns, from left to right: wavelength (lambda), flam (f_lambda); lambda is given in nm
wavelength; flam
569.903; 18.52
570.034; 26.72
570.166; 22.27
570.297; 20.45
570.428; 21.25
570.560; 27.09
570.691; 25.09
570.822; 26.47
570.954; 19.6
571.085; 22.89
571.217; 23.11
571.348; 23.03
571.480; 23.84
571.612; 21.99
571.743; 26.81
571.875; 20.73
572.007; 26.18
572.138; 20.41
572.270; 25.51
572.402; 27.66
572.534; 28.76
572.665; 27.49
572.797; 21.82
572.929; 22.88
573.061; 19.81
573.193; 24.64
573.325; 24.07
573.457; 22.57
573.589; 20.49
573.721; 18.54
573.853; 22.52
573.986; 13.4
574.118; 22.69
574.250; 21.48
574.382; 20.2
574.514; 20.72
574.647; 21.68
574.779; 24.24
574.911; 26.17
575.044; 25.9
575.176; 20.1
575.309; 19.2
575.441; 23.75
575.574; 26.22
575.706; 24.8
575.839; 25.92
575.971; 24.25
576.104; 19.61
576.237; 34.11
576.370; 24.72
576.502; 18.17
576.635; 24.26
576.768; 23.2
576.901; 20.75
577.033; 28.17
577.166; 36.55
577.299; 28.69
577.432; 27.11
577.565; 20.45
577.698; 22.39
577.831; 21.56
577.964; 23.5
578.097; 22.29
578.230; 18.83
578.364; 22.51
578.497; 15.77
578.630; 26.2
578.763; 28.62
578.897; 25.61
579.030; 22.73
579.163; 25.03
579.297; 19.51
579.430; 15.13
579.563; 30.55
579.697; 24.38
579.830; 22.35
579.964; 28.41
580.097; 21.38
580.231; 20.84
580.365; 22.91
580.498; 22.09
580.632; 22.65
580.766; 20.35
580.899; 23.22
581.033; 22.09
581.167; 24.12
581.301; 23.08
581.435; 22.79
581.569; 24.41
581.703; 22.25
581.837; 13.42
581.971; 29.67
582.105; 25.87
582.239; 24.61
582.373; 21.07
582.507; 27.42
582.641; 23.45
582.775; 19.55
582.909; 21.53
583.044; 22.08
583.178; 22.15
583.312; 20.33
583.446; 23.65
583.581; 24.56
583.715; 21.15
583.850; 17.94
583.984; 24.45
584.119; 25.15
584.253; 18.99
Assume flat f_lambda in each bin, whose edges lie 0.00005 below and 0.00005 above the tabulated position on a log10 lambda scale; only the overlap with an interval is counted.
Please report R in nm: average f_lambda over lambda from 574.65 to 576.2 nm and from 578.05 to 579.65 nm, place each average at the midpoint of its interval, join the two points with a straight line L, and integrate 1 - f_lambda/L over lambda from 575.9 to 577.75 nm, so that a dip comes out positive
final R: -0.15 nm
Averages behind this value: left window 23.8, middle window 25.2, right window 22.8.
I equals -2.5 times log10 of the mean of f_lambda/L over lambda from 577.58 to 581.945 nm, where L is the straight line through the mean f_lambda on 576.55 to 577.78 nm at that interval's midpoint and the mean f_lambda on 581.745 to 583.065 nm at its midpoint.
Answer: 0.077 mag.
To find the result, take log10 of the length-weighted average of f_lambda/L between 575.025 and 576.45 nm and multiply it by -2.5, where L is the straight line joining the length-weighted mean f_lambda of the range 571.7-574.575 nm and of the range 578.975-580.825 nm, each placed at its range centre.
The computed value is -0.07 mag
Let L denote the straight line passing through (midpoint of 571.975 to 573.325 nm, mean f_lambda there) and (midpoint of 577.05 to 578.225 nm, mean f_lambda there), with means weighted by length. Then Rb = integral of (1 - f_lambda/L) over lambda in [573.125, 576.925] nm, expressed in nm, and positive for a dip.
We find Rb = 0.31 nm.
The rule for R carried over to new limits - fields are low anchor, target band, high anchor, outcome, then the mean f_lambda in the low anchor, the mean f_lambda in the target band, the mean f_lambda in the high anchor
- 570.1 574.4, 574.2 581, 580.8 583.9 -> -0.221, 22.9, 23.5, 22.6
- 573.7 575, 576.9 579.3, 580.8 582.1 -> -0.227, 21.3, 24.2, 22.9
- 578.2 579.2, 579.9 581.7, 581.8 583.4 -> 0.007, 23.3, 22.9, 22.8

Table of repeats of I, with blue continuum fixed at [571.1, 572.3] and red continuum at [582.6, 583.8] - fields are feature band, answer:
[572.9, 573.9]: 0.06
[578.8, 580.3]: -0.04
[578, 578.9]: 0.00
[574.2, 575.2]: 0.02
